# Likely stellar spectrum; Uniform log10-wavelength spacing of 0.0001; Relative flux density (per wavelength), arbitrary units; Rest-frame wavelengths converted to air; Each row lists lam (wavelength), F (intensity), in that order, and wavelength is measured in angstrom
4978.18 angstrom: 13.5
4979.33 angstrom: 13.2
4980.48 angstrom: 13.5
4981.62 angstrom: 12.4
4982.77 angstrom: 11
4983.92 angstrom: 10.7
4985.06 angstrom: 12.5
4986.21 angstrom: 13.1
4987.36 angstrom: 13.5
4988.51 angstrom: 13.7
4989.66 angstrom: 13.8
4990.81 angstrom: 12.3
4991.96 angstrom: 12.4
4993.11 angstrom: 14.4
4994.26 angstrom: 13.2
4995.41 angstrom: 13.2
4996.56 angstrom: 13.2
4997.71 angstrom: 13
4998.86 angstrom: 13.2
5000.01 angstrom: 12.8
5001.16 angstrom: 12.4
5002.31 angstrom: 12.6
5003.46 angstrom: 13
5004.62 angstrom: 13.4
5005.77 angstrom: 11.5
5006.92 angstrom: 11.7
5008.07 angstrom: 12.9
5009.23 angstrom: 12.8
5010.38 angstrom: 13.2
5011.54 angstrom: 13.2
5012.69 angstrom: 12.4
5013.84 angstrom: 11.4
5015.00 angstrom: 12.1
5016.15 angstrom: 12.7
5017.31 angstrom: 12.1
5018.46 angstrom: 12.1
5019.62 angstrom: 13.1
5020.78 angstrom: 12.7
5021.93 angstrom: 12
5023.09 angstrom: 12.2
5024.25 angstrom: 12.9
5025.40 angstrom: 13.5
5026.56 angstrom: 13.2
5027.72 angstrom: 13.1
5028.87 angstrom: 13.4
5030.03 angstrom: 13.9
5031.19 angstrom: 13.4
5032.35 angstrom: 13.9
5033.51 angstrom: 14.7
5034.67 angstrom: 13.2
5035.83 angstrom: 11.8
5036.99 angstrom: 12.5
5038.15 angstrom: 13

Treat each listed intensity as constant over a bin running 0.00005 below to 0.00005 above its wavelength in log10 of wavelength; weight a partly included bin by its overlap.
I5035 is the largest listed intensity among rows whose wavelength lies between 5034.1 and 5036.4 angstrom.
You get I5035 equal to 13.2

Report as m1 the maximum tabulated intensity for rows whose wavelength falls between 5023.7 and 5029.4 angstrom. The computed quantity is 13.5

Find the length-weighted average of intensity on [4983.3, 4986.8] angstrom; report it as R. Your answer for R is 12.1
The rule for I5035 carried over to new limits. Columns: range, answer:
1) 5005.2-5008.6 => 12.9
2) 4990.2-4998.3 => 14.4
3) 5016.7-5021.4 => 13.1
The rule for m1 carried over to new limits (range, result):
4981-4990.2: 13.8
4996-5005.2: 13.4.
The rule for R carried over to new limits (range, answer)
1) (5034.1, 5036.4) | 12.5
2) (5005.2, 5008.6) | 12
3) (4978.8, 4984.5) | 12.2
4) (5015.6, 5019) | 12.3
